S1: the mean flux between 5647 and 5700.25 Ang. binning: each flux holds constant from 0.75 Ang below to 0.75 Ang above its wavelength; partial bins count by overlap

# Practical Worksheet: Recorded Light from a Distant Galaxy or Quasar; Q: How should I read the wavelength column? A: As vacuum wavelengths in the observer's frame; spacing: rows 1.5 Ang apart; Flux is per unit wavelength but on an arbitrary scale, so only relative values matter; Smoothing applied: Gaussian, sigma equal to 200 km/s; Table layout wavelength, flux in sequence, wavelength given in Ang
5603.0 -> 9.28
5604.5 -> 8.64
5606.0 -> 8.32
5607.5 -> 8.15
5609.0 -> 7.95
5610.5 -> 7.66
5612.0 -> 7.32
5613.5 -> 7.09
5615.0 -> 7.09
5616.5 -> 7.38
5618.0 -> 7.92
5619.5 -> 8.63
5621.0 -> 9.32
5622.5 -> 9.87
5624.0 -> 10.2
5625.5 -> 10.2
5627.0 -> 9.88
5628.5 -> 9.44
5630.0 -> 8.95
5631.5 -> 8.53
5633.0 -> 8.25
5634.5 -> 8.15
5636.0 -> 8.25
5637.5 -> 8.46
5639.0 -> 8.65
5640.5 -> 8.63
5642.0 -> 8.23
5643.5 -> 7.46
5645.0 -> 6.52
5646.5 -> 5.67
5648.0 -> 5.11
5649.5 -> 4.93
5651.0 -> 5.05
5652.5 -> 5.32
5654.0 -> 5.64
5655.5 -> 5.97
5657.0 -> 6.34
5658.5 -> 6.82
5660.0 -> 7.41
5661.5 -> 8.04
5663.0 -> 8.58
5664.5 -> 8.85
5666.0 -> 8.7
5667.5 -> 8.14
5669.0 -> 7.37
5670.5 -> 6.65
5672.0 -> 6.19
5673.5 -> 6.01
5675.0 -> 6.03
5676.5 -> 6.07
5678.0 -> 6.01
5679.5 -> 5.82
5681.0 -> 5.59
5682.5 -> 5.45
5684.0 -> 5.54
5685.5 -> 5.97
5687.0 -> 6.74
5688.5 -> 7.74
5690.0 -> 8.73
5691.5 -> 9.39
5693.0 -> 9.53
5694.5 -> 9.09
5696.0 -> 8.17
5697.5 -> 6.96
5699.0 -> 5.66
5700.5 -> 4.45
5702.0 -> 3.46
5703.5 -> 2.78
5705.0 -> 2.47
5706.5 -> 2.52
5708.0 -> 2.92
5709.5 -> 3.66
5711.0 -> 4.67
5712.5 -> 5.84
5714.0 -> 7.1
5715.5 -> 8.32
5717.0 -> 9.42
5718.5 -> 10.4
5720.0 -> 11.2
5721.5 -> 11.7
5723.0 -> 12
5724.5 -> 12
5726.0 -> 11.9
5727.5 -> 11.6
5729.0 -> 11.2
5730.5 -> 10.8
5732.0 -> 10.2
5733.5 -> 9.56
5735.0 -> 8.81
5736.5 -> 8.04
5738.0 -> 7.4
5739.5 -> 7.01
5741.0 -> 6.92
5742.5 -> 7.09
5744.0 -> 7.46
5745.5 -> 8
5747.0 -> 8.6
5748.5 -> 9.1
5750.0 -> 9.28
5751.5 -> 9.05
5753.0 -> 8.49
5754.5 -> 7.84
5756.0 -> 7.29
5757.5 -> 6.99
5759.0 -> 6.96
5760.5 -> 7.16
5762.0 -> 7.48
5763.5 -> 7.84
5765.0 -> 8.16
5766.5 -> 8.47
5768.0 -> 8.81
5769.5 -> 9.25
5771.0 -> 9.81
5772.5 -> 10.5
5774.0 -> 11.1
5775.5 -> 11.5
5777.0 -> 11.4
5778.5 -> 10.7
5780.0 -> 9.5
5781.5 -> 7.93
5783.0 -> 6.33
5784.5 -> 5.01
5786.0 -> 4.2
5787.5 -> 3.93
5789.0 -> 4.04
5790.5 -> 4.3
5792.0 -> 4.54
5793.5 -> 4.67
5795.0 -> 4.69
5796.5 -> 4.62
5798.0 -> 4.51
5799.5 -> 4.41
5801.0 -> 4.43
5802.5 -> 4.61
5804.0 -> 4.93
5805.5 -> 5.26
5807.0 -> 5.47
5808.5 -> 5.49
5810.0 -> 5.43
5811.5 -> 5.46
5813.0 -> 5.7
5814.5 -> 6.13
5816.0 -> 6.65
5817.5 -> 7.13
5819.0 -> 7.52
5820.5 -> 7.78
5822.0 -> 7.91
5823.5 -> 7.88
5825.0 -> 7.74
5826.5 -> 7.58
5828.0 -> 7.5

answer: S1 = 6.82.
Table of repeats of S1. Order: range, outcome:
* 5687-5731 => 7.75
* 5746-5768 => 8.08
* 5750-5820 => 6.89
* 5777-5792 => 6.39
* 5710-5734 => 9.81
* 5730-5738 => 9.25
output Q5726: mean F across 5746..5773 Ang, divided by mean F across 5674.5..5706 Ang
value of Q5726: 1.34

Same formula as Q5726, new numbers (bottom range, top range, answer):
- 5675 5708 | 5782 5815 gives 0.82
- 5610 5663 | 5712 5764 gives 1.16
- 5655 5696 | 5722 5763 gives 1.23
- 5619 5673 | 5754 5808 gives 0.89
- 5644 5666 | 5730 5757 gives 1.28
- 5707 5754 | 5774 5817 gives 0.69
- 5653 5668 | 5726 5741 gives 1.27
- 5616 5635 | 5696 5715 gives 0.51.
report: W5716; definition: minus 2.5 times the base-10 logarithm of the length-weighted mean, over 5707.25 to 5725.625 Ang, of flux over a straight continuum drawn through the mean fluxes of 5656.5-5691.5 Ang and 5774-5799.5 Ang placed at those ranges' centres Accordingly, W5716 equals -0.23 mag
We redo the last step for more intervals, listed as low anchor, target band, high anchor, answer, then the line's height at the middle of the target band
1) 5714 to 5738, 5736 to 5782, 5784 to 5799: -0.22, 7.34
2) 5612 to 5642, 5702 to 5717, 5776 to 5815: 0.47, 7.2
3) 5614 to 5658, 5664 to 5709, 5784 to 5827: 0.14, 7.08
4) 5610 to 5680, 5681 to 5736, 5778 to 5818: -0.16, 6.68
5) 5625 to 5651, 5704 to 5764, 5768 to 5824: -0.15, 7.12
